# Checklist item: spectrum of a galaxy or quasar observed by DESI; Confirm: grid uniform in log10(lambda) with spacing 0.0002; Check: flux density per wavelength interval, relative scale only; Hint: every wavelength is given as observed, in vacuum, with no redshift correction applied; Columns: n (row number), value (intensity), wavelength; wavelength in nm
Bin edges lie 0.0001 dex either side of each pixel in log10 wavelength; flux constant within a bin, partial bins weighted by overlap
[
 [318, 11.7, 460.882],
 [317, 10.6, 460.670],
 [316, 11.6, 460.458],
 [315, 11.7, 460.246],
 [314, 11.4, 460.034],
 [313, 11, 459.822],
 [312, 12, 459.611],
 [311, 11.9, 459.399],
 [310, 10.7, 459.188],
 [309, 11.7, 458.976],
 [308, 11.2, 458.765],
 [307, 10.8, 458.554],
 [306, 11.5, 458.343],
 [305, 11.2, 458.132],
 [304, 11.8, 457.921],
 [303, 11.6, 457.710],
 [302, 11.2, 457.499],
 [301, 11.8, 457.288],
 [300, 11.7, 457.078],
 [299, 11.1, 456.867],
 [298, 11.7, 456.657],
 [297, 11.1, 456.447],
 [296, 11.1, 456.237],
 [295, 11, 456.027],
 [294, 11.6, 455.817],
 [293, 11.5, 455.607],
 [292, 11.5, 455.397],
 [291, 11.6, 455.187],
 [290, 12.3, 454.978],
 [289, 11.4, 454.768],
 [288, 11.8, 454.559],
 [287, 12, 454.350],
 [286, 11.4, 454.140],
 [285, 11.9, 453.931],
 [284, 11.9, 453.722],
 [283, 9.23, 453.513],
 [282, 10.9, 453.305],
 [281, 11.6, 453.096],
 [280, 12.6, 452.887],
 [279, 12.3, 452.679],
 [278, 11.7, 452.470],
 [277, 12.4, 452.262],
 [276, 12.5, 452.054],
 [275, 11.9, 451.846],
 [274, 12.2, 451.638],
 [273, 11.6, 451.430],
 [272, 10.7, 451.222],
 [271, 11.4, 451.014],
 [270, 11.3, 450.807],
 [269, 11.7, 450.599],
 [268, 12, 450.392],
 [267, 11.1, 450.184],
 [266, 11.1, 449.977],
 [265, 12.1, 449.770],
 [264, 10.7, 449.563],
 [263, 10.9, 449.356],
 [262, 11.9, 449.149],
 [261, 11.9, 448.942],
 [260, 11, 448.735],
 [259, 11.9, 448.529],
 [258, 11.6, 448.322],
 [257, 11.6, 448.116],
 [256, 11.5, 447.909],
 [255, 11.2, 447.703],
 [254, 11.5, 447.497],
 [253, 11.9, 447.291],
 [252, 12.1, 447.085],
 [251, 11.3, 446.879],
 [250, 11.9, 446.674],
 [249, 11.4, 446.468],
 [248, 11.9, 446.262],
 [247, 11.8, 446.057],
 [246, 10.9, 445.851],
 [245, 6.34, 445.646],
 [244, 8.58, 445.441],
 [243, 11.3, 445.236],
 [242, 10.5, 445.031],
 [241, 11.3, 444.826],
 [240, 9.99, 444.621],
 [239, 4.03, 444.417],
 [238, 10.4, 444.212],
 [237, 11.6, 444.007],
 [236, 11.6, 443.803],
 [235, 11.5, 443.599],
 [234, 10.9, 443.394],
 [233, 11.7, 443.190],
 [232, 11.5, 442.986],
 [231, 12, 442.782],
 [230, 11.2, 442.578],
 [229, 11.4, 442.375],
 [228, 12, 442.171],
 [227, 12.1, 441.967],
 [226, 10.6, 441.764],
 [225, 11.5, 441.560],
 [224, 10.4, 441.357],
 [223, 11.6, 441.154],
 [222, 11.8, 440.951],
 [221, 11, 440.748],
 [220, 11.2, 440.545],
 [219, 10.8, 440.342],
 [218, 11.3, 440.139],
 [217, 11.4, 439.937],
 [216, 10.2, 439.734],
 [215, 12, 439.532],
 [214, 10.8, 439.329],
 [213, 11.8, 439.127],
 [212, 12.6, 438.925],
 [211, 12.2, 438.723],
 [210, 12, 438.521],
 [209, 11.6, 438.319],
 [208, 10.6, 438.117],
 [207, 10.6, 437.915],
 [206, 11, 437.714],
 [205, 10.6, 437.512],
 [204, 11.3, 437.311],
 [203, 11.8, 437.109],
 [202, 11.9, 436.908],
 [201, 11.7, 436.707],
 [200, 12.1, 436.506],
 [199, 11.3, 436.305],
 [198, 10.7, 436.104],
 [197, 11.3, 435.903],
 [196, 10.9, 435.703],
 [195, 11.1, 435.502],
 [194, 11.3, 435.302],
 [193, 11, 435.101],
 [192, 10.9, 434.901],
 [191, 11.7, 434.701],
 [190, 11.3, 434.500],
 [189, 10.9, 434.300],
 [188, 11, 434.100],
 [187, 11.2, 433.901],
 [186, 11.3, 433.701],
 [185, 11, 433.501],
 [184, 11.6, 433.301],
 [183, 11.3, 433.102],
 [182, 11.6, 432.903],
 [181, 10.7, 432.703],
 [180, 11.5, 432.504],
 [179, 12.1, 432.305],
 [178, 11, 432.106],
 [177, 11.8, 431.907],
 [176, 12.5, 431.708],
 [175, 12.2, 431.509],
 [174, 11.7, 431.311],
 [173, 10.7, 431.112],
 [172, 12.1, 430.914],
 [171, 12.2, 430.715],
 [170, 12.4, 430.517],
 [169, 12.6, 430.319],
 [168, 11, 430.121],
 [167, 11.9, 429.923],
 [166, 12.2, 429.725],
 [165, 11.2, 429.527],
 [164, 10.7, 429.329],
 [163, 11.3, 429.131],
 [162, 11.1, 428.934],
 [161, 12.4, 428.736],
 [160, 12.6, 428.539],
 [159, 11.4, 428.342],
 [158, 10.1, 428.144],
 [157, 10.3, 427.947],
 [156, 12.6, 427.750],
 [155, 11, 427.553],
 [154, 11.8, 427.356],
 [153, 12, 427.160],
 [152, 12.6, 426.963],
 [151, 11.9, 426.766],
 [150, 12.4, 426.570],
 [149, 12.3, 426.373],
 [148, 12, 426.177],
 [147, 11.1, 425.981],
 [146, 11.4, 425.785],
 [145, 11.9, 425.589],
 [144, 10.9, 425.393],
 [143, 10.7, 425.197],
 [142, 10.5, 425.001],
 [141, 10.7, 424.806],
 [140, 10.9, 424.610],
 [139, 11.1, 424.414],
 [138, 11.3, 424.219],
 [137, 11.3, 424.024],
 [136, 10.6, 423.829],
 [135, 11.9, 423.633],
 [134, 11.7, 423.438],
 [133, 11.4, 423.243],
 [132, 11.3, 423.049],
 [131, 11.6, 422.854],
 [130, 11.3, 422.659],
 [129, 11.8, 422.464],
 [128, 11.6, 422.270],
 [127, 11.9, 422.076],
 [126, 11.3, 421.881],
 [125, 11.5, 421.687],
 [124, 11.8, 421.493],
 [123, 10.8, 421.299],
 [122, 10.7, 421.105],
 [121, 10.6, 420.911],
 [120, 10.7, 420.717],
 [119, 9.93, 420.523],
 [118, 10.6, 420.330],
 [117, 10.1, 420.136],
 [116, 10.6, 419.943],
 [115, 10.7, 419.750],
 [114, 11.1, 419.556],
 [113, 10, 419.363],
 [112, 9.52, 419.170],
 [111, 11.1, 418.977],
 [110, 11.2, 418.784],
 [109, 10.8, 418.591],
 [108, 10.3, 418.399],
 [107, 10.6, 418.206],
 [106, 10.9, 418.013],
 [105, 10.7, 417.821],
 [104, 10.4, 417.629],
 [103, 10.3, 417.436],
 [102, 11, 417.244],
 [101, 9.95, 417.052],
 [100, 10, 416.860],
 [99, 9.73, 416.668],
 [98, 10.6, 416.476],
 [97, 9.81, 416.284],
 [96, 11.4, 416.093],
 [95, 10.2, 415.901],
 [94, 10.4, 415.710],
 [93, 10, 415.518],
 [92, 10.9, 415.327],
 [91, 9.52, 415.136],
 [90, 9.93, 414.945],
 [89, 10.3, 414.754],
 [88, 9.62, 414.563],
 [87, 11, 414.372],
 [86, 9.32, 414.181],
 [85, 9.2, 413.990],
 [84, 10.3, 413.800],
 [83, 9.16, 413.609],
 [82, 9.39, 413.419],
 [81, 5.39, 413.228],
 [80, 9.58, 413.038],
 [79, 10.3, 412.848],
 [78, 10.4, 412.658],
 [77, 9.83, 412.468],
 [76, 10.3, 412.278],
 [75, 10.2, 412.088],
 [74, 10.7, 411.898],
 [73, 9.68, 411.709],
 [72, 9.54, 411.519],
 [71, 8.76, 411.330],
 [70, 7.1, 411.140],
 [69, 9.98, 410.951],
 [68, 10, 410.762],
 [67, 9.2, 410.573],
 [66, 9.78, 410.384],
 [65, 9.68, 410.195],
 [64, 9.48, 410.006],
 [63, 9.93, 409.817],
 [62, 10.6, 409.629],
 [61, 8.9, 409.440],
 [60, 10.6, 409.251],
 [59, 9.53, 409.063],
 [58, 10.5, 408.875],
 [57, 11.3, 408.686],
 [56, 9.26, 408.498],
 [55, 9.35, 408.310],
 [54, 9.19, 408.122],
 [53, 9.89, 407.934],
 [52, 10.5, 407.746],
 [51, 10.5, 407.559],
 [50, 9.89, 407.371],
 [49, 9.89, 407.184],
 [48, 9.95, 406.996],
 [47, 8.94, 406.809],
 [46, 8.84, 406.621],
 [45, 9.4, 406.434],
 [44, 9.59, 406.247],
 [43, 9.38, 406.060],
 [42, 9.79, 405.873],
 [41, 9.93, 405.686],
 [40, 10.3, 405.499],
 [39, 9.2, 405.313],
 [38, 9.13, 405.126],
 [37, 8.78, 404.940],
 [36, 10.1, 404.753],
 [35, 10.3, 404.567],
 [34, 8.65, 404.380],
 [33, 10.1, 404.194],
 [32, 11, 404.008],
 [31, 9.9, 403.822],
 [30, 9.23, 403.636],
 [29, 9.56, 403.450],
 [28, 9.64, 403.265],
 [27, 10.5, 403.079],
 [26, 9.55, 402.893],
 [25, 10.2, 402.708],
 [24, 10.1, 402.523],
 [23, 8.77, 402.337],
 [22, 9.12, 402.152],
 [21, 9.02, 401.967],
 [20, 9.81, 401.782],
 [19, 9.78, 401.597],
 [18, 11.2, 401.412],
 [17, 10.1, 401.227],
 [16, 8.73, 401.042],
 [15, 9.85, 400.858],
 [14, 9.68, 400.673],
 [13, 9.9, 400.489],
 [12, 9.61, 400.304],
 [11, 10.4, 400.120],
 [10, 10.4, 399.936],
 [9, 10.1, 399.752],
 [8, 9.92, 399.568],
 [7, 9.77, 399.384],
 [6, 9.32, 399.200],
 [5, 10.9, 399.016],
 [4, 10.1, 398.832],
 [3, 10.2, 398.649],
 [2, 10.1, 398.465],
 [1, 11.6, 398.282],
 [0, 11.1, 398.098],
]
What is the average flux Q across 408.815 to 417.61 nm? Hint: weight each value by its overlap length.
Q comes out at 9.83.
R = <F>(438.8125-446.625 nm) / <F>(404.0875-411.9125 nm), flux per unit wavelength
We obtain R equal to 1.13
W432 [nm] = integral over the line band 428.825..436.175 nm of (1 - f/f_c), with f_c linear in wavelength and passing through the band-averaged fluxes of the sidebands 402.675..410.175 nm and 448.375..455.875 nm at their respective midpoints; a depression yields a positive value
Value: -0.42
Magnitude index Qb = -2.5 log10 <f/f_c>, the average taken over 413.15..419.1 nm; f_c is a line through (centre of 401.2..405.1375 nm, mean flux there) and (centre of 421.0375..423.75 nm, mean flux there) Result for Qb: 0.08 mag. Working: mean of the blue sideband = 9.76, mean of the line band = 10.1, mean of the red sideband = 11.5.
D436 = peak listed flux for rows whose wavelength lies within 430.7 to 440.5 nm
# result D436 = 12.6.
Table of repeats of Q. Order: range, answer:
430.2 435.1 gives 11.5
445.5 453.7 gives 11.4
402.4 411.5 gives 9.7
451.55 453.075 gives 12.2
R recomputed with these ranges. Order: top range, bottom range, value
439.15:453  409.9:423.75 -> 1.09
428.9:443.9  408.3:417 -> 1.17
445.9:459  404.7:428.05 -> 1.11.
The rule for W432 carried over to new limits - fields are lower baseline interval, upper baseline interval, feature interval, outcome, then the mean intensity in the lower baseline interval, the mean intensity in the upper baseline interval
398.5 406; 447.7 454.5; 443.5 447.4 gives 0.28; 9.82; 11.6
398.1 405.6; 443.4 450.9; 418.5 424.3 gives -0.38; 9.88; 11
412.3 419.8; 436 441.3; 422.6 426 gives -0.20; 10.1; 11.4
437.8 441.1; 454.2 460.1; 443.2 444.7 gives 0.17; 11.4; 11.5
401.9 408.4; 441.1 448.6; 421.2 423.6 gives -0.30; 9.67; 11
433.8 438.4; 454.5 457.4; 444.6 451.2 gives 0.12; 11.2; 11.5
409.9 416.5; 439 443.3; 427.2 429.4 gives -0.17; 9.73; 11.4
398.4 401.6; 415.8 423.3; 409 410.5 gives 0.08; 10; 10.8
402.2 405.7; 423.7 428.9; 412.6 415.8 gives 0.25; 9.72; 11.5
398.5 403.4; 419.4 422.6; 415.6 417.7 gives 0.08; 9.87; 11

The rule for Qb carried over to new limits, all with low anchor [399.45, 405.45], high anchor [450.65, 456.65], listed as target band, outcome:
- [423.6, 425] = -0.05 mag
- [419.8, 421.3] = -0.01 mag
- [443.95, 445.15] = 0.18 mag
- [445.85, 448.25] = -0.02 mag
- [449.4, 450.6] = 0.01 mag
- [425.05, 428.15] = -0.09 mag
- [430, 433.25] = -0.09 mag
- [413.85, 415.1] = 0.03 mag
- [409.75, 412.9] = 0.04 mag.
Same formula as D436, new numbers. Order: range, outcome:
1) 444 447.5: 12.1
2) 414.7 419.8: 11.4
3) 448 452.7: 12.5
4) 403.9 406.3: 11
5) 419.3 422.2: 11.9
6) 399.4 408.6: 11.2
